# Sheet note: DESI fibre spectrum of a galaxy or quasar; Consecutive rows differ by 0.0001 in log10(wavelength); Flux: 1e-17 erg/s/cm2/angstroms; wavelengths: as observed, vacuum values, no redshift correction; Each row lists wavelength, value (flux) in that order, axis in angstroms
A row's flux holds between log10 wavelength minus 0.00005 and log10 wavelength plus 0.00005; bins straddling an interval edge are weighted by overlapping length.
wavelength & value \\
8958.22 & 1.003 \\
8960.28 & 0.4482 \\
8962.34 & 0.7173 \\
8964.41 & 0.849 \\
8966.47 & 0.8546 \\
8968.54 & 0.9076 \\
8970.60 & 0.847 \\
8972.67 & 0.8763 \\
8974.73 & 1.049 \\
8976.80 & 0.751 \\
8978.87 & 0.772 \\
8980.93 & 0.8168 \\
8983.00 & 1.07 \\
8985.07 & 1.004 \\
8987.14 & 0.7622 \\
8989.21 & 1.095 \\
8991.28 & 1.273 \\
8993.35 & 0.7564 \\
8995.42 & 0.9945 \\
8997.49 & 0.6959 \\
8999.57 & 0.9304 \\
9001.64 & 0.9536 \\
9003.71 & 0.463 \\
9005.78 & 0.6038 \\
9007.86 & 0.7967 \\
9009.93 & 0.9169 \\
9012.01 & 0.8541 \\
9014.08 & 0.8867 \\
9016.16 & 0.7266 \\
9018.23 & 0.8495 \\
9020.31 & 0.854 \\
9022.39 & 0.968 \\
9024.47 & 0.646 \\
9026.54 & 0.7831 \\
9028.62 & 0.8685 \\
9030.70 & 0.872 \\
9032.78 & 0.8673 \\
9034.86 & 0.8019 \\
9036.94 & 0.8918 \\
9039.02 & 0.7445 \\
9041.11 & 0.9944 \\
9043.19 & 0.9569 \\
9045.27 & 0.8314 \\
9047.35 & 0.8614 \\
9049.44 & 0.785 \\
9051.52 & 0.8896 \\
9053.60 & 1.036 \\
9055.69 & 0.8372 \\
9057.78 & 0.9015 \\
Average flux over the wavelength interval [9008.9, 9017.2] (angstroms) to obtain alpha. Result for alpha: 0.846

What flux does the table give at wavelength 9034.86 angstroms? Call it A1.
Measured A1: 0.8019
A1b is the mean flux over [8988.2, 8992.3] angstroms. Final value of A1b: 1.18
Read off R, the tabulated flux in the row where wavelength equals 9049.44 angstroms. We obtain 0.785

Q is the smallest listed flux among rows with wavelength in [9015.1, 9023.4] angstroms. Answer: 0.7266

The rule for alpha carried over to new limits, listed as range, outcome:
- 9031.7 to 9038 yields 0.854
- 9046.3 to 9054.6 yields 0.893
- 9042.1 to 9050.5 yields 0.86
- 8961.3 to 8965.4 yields 0.781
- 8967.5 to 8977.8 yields 0.887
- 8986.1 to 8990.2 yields 0.927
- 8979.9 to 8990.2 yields 0.949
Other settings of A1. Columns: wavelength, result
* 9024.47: 0.646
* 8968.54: 0.9076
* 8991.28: 1.273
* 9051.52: 0.8896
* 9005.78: 0.6038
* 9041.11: 0.9944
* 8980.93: 0.8168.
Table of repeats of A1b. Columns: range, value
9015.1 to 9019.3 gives 0.789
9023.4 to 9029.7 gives 0.768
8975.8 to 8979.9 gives 0.762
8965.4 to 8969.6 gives 0.881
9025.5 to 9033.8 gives 0.848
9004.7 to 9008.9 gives 0.698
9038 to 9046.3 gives 0.882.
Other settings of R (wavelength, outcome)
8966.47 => 0.8546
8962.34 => 0.7173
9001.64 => 0.9536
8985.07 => 1.004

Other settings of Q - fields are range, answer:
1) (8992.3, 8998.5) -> 0.6959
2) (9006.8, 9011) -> 0.7967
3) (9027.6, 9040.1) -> 0.7445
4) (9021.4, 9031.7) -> 0.646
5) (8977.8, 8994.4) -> 0.7564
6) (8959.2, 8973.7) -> 0.4482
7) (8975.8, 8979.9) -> 0.751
